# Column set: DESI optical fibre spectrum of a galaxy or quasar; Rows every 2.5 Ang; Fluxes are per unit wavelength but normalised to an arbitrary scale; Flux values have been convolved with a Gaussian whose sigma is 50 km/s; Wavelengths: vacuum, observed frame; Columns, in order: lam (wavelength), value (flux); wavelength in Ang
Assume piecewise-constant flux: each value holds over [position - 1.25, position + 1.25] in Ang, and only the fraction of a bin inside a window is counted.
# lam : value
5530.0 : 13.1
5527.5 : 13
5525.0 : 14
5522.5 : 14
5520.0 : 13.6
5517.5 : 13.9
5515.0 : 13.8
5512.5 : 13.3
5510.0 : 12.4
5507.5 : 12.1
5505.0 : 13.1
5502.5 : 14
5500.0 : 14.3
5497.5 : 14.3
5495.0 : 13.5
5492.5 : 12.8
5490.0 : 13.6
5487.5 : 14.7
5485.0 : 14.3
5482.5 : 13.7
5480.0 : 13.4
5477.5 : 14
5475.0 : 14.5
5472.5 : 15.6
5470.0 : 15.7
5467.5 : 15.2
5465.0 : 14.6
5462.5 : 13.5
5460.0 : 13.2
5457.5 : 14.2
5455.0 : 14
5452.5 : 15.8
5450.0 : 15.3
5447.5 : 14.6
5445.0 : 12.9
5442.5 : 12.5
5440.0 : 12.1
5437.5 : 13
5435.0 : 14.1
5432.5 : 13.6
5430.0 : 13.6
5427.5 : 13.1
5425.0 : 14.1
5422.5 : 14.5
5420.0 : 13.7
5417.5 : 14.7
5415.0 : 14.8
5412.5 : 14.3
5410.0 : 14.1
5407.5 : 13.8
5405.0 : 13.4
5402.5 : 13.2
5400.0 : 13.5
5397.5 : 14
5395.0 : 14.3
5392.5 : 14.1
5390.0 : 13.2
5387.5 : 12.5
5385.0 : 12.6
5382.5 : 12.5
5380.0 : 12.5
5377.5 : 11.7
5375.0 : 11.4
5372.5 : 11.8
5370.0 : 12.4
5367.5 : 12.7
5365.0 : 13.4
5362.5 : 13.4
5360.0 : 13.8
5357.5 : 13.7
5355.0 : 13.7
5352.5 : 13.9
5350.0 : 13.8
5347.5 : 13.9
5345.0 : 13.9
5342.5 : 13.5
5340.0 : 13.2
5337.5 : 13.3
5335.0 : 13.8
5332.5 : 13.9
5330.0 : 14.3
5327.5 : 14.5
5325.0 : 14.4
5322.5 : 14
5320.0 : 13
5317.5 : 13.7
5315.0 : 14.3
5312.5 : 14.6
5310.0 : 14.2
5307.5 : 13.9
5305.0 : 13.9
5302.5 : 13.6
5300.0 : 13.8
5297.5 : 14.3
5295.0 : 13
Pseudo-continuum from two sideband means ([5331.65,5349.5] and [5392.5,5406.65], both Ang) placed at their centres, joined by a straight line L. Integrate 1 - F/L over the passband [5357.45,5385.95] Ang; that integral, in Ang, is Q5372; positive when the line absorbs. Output 2.23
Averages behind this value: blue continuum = 13.6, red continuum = 13.7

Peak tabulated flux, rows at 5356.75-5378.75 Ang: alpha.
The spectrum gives 13.8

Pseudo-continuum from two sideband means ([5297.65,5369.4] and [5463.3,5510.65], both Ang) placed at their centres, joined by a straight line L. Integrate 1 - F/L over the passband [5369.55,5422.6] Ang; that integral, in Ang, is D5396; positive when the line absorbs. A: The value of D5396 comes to 2.2 Ang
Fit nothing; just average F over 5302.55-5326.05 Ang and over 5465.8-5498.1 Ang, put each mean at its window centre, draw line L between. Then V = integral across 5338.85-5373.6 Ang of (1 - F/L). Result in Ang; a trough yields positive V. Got 1.7 Ang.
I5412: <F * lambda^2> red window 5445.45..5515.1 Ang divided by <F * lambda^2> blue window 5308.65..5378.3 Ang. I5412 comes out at 1.09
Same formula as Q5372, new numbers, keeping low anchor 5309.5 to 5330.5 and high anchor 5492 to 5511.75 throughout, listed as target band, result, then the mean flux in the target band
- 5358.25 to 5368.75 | 0.43 Ang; 13.3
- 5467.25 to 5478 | -1.27 Ang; 15.1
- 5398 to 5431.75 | -0.51 Ang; 13.9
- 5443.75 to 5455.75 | -0.88 Ang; 14.5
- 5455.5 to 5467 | -0.40 Ang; 14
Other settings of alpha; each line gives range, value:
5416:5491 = 15.8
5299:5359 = 14.6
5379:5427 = 14.8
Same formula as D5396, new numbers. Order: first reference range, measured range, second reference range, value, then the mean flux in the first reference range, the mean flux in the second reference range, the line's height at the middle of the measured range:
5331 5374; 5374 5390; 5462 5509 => 1.5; 13.4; 14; 13.6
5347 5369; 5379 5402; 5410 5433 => 0.9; 13.6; 14.1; 13.8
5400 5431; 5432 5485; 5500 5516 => -1.9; 13.9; 13.2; 13.6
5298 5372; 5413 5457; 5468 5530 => -0.4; 13.7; 13.8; 13.8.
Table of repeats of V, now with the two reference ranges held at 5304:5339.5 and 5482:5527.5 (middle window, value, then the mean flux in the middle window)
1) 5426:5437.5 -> 0.2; 13.5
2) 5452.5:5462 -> -0.2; 14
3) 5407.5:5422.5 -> -0.5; 14.3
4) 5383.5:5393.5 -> 0.6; 13.1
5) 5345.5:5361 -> 0.1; 13.8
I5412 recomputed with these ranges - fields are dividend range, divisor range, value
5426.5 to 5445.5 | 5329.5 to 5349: 0.99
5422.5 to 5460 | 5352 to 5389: 1.11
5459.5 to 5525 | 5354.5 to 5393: 1.13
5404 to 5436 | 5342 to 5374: 1.07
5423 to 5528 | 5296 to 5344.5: 1.05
